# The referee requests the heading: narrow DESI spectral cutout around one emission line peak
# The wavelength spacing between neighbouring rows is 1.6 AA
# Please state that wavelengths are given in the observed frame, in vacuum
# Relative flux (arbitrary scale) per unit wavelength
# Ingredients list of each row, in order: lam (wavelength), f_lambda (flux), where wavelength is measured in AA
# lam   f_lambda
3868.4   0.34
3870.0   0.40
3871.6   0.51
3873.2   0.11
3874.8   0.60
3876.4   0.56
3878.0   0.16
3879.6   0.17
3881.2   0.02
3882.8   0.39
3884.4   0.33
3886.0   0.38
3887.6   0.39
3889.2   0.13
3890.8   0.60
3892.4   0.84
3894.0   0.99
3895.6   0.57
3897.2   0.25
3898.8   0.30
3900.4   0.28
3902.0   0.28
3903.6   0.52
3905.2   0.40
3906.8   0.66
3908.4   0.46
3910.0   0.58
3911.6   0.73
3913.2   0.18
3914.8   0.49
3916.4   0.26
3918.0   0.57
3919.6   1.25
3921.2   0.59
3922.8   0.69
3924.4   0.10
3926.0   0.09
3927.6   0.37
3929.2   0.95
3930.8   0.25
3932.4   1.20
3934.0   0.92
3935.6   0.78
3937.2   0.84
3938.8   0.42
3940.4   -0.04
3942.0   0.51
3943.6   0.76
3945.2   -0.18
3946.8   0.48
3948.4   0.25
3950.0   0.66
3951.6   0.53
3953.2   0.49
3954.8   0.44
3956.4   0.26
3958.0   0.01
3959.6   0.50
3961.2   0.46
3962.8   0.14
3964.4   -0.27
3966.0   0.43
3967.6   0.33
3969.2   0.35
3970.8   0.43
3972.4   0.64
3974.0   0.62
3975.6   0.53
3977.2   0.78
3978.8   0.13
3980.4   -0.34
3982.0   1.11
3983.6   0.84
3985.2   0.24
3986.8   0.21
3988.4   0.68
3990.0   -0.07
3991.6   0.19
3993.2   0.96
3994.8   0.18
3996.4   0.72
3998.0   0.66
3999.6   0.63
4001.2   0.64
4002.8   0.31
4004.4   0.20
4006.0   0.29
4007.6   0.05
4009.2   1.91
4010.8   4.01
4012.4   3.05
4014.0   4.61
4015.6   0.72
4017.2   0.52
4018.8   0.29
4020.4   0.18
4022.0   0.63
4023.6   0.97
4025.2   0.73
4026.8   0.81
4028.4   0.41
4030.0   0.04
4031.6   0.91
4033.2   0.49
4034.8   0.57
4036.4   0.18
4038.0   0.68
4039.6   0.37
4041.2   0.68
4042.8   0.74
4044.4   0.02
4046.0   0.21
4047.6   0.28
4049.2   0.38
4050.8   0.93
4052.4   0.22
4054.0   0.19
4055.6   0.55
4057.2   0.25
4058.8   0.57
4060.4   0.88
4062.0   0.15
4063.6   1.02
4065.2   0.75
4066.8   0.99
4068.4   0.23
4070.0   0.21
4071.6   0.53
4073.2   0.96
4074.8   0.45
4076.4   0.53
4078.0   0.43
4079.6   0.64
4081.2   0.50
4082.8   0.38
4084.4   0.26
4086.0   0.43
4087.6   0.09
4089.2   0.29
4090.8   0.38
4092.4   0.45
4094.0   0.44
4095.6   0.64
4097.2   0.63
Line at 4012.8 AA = [O II]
